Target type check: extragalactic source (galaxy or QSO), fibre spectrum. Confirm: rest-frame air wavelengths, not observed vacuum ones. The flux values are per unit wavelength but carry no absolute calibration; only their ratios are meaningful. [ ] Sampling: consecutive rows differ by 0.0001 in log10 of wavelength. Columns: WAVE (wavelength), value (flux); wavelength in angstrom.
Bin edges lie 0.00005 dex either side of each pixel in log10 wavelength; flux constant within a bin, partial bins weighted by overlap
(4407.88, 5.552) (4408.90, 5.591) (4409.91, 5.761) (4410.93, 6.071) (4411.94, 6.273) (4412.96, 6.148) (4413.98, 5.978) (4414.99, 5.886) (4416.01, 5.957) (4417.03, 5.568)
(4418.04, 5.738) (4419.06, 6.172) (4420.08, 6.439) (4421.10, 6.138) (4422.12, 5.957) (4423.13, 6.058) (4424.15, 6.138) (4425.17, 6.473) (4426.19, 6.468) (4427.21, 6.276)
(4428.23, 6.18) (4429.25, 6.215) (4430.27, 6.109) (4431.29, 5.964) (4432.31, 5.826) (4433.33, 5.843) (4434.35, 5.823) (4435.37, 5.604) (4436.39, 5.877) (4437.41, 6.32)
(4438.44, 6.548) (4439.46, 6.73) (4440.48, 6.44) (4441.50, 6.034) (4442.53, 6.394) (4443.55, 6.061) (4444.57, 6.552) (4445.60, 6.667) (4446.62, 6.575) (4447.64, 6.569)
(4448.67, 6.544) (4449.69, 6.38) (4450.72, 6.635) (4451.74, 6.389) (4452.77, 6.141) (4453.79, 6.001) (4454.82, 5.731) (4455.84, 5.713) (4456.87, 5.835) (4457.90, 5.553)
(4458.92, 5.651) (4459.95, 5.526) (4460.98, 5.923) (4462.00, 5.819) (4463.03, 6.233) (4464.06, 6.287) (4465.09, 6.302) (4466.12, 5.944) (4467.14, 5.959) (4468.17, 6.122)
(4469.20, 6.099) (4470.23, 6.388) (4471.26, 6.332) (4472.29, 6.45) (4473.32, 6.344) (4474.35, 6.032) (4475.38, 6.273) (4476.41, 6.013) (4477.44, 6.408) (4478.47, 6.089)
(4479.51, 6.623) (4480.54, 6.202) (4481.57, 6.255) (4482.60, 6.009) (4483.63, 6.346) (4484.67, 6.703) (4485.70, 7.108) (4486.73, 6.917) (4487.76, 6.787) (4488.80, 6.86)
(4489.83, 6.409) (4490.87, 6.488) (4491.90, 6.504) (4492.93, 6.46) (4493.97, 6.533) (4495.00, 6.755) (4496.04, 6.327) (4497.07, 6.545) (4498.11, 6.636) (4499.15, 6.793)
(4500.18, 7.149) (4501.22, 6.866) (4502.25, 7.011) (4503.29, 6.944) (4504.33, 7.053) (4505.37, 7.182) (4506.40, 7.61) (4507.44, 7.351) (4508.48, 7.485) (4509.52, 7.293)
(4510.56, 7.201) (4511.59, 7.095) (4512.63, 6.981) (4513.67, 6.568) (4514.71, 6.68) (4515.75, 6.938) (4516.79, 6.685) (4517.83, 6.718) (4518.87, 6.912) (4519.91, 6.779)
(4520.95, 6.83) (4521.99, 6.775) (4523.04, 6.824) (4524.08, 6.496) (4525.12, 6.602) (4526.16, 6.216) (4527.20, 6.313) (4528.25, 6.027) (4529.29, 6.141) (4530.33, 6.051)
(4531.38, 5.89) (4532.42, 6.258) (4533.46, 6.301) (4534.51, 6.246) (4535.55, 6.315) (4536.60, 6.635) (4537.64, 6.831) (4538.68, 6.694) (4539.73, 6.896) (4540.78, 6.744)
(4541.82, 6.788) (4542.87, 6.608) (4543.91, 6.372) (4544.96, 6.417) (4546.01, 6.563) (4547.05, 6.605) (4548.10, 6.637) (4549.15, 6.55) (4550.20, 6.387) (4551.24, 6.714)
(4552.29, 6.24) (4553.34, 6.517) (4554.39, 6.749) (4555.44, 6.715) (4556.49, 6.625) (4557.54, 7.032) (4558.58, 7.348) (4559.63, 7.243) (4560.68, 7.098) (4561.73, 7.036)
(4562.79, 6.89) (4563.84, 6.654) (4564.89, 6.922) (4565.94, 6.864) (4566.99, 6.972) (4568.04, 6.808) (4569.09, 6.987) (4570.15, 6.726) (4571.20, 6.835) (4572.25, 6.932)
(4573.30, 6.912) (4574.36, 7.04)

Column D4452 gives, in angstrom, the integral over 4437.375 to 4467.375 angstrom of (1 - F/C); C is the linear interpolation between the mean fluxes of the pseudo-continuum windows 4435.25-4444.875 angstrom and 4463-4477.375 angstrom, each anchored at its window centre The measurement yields 0.3 angstrom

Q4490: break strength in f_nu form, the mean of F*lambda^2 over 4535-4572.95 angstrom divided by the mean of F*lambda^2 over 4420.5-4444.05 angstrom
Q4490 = 1.2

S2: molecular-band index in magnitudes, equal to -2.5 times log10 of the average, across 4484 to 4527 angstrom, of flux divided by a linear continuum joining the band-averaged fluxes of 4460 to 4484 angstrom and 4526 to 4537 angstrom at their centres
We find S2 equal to -0.10 mag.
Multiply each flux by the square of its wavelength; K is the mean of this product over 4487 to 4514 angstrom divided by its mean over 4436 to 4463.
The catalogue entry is 1.14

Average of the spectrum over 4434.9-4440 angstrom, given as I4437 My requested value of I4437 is 6.22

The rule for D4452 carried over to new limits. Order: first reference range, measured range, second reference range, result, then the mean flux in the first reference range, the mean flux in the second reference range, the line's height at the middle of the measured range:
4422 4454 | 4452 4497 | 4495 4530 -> 1.9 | 6.25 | 6.81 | 6.53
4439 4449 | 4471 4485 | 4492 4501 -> 0.6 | 6.45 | 6.65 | 6.58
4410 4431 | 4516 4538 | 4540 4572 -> 0.5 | 6.1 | 6.76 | 6.62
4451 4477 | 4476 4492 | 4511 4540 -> -0.7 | 6.05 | 6.56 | 6.22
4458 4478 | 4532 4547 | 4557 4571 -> 0.4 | 6.1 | 6.97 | 6.74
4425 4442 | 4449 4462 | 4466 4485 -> 0.5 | 6.16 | 6.24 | 6.2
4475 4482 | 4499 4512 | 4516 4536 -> -1.6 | 6.26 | 6.45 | 6.37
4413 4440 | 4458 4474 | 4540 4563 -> 0.5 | 6.09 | 6.72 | 6.29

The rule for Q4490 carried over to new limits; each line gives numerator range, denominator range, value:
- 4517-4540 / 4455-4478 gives 1.10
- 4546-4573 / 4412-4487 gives 1.16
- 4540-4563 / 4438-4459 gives 1.12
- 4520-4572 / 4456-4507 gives 1.06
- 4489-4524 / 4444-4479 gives 1.14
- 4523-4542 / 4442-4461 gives 1.08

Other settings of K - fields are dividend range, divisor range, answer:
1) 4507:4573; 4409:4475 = 1.14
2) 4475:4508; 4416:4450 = 1.10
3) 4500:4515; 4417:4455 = 1.18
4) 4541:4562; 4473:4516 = 1.03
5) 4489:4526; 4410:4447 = 1.15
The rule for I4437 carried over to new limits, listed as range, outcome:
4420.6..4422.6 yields 6.04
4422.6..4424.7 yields 6.12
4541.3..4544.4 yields 6.6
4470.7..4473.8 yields 6.37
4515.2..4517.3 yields 6.81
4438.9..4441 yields 6.6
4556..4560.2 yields 7.08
